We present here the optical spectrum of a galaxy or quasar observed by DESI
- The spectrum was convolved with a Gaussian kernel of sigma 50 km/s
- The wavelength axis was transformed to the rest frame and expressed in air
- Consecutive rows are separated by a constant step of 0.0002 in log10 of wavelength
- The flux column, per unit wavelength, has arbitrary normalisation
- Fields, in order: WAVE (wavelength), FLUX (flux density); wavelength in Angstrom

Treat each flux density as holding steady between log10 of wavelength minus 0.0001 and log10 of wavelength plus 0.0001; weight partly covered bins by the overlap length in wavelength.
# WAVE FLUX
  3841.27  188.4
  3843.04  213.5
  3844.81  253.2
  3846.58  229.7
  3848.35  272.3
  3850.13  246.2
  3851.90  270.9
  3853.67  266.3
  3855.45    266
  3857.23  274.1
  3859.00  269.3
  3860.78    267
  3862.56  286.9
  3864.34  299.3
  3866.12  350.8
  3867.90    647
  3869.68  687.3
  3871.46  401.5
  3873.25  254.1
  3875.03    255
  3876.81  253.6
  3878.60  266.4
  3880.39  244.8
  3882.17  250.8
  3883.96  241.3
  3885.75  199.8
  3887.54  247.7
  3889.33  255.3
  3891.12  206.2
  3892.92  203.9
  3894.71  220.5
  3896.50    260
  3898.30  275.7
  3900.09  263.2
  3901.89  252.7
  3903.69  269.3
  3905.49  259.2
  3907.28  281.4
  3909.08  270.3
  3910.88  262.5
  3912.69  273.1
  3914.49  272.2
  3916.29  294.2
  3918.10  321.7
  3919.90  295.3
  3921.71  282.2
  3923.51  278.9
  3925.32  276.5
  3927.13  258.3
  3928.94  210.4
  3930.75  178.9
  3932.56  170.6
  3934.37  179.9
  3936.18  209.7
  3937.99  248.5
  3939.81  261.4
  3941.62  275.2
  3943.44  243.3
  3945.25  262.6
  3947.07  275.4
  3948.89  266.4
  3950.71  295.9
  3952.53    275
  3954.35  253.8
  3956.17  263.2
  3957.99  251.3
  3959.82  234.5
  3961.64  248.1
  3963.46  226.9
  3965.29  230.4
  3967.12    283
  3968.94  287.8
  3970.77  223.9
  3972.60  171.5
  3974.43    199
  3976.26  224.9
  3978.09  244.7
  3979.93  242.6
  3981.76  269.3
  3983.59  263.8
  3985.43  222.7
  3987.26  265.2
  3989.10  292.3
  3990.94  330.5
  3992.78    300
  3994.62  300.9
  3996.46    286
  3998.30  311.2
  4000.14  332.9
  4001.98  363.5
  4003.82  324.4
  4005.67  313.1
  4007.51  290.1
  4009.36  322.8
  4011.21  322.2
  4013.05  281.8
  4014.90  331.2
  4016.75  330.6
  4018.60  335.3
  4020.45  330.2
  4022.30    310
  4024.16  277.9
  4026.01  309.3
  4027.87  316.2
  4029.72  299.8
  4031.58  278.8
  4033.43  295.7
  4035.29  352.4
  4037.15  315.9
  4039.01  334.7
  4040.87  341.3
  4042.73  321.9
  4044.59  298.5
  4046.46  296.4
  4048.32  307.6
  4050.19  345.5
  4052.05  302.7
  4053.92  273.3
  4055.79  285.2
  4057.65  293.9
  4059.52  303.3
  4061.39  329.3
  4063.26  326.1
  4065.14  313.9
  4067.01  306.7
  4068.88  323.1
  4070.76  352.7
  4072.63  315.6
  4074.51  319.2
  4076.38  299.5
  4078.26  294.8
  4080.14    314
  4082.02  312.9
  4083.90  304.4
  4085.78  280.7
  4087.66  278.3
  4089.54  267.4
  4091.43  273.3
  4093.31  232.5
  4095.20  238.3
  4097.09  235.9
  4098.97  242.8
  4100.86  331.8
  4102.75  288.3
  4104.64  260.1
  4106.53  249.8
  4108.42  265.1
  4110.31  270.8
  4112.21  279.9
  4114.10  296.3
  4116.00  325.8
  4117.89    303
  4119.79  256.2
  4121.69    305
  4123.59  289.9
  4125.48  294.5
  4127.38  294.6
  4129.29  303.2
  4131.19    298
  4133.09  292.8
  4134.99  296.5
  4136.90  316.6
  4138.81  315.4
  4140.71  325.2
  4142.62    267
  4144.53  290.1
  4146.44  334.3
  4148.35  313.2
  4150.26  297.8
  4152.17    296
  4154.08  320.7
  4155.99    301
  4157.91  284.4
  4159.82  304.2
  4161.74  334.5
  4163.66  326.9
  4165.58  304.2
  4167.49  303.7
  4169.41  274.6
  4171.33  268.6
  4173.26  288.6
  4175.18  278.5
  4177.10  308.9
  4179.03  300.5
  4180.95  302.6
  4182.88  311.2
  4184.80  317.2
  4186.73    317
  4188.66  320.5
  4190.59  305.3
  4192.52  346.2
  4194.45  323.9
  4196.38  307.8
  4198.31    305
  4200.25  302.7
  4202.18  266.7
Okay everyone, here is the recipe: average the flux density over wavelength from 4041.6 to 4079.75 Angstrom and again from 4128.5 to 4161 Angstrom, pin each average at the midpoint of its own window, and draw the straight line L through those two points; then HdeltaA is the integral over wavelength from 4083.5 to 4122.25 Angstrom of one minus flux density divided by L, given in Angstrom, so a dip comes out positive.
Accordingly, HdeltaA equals 4.1 Angstrom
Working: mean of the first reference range 311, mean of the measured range 275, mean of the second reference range 304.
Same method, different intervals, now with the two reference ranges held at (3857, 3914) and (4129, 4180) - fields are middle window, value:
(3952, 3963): 1.5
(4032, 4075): -2.6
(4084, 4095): 1.1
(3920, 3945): 4.5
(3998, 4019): -1.9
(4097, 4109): 1.2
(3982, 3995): 0.6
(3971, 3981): 2.6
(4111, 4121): 0.3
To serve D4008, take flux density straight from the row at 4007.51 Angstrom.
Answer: 290.1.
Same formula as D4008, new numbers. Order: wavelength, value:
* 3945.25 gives 262.6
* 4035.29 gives 352.4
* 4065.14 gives 313.9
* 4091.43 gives 273.3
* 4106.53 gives 249.8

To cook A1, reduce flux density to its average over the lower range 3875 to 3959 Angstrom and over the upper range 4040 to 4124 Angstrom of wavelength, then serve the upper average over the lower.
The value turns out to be 1.16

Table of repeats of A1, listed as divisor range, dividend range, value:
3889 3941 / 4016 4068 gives 1.24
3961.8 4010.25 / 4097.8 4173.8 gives 1.08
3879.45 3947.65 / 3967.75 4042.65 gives 1.17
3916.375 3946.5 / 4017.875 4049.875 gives 1.26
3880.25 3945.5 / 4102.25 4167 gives 1.19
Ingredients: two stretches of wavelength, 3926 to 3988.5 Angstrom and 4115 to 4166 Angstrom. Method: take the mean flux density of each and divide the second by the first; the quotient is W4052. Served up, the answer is 1.25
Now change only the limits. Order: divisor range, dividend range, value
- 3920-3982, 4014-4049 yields 1.29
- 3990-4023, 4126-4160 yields 0.95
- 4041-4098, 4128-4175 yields 1.01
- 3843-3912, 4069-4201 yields 1.05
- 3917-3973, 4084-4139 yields 1.13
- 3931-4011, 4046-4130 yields 1.11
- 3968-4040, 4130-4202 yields 1.04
